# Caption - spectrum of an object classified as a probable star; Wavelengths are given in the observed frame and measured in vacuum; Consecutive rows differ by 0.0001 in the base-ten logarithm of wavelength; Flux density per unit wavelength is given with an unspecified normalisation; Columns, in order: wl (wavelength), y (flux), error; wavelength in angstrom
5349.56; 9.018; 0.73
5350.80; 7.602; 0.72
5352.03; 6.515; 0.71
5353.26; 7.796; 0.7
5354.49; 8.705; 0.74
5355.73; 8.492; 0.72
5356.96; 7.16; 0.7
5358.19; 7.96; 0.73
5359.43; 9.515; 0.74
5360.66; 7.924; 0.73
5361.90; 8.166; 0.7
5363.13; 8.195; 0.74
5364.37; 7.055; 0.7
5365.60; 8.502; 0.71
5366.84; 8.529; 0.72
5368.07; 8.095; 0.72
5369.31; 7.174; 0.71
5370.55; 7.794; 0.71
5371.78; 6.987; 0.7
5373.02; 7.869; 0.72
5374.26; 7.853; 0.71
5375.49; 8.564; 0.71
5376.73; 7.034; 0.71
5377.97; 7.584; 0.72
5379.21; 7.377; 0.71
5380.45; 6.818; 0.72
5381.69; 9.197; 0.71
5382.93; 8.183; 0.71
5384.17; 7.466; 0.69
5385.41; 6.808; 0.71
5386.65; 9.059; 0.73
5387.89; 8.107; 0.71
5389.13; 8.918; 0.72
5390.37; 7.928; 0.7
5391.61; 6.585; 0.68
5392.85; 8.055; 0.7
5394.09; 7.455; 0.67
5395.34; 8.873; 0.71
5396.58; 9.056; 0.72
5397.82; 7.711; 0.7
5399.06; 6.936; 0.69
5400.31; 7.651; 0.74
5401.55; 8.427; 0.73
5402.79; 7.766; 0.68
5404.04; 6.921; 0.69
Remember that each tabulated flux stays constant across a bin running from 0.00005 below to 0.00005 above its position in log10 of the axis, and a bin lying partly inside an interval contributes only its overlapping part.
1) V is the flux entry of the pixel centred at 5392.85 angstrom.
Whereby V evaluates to 8.055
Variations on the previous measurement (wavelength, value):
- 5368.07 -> 8.095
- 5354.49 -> 8.705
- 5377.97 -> 7.584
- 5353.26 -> 7.796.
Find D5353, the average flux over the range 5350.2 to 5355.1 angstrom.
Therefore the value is 7.67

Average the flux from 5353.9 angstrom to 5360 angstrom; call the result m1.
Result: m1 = 8.35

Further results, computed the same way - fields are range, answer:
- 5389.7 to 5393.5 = 7.55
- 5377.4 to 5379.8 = 7.47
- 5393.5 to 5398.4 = 8.28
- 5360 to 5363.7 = 8.12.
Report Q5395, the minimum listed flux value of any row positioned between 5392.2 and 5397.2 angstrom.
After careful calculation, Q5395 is 7.455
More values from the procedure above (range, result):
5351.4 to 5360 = 6.515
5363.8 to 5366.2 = 7.055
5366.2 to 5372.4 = 6.987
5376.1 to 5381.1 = 6.818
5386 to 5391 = 7.928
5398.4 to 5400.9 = 6.936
